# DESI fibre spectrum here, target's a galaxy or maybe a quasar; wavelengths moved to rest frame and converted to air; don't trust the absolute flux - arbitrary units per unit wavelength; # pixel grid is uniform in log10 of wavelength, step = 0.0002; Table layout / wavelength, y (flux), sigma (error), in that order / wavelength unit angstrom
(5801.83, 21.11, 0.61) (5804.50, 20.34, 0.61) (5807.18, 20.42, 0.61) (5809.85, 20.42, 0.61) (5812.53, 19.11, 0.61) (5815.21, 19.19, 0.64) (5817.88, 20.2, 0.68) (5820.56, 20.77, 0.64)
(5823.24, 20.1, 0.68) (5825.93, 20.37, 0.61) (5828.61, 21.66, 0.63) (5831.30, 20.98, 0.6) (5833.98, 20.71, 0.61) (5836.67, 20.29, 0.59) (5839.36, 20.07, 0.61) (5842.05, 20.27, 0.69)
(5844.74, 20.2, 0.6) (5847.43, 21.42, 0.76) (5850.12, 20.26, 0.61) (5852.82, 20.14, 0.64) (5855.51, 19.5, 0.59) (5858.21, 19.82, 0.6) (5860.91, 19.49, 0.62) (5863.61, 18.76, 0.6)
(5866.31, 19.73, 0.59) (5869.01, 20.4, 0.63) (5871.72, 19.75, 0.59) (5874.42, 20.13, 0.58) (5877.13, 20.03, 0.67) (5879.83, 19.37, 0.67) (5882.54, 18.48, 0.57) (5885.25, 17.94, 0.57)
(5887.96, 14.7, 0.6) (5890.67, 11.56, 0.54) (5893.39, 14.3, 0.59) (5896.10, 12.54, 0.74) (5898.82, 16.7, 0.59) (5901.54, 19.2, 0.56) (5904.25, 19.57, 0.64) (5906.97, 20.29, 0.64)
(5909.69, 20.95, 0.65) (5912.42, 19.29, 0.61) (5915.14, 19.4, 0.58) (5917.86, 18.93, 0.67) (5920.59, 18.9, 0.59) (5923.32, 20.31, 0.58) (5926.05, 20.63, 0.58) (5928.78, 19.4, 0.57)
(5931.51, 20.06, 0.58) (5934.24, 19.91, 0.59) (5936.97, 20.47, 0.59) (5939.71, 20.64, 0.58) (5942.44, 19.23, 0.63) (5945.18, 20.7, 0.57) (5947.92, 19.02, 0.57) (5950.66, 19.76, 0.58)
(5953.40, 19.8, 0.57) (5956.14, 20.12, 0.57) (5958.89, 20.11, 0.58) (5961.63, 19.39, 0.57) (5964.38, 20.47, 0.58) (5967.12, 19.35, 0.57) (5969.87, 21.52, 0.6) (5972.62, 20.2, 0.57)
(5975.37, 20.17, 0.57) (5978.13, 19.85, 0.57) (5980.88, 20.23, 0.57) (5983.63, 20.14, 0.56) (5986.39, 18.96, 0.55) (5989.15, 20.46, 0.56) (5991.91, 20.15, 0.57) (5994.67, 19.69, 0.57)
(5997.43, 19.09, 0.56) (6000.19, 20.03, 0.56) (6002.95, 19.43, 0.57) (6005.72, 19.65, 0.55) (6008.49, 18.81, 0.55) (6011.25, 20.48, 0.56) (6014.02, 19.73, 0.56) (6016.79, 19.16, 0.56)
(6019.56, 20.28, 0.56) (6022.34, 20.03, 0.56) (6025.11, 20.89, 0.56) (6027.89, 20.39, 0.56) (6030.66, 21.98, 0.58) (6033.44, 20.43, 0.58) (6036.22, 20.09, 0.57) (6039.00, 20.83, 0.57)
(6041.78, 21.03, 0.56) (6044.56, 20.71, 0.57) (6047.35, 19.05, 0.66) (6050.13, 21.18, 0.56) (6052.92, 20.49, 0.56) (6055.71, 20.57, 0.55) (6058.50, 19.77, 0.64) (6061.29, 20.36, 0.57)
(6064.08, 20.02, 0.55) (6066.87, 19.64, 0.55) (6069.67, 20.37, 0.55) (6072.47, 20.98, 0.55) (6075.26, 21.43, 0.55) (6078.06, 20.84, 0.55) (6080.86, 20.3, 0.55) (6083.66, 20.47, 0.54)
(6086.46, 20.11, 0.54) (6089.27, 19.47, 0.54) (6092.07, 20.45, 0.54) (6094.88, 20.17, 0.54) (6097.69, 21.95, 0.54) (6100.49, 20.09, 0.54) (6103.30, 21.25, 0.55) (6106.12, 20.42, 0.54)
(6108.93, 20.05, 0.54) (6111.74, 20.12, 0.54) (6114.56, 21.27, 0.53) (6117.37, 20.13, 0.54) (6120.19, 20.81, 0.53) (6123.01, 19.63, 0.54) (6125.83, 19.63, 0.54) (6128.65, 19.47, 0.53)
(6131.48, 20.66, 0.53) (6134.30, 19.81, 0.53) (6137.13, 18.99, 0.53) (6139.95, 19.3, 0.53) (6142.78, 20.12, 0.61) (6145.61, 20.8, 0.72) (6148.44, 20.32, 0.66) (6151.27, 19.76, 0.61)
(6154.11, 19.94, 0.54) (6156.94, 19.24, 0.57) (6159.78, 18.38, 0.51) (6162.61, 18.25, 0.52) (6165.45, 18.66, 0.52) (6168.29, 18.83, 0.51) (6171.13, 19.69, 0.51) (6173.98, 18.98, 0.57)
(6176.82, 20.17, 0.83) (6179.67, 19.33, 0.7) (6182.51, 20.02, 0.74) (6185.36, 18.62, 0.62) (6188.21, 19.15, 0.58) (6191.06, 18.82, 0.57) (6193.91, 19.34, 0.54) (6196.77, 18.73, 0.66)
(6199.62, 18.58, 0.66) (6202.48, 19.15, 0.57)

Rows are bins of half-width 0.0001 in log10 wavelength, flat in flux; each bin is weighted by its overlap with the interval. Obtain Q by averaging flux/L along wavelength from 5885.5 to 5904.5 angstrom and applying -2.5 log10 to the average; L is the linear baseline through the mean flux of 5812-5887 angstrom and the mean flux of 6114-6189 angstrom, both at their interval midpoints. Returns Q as 0.28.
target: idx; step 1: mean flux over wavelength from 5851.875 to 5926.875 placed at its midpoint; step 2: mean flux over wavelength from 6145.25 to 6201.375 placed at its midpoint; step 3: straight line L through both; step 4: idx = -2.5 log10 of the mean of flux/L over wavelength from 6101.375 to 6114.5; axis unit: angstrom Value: -0.08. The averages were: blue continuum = 18.6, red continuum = 19.2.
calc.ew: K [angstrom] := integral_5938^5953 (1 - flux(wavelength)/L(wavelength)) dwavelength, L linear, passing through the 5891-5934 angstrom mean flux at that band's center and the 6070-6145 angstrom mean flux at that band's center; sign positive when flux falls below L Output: -0.8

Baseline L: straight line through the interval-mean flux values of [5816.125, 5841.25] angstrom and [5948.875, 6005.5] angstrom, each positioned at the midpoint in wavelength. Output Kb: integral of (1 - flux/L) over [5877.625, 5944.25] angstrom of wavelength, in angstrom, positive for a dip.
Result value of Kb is 5.6 angstrom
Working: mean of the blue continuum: 20.5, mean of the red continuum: 19.9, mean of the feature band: 18.5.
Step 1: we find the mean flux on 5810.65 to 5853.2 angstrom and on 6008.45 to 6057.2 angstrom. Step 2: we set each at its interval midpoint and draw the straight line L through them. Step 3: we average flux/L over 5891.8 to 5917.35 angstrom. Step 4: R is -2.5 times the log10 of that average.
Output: 0.13 mag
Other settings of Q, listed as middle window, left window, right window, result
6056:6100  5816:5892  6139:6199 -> -0.056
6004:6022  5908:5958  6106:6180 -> 0.007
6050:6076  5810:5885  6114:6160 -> -0.026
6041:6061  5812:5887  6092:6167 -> -0.022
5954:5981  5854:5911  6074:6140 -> -0.061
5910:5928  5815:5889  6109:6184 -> 0.009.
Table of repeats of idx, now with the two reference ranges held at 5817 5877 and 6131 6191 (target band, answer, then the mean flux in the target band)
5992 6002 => 0.009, 19.7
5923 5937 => -0.004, 20.1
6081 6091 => -0.024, 20.1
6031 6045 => -0.052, 20.7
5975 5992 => -0.004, 20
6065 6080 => -0.051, 20.6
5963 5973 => -0.026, 20.4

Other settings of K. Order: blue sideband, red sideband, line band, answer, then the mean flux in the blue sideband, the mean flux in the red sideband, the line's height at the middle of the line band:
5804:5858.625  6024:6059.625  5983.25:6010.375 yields 1.2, 20.3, 20.6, 20.5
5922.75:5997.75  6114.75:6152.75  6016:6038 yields -0.5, 20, 20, 20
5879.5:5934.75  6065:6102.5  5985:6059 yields -1.7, 18.2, 20.5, 19.7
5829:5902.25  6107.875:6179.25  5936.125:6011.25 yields -3.0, 18.8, 19.7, 19.2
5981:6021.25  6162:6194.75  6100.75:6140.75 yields -1.6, 19.7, 19.2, 19.4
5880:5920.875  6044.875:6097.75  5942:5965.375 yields -1.8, 17.5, 20.4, 18.4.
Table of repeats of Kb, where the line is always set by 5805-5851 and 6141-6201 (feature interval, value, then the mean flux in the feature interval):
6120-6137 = -0.4 angstrom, 19.9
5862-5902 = 5.3 angstrom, 17.5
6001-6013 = 0.1 angstrom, 19.6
